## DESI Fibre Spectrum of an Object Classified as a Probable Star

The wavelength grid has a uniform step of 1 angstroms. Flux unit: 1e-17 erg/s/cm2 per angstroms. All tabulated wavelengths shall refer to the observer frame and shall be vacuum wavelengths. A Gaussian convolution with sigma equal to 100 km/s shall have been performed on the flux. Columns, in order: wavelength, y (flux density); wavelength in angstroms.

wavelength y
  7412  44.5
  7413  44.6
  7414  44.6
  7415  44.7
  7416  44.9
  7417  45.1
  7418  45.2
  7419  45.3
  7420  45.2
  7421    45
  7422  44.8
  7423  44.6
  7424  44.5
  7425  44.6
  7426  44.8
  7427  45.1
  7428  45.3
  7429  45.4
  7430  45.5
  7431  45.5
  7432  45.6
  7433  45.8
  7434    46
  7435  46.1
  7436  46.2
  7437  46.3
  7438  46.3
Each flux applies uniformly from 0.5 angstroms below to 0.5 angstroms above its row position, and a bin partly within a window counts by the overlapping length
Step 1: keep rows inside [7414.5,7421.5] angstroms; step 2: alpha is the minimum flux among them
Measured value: 44.7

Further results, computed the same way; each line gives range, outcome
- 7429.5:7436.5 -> 45.5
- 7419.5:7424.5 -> 44.5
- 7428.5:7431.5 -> 45.4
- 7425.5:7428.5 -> 44.8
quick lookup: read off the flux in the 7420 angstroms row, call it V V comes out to 45.2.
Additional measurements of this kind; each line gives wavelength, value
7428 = 45.3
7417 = 45.1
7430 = 45.5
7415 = 44.7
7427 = 45.1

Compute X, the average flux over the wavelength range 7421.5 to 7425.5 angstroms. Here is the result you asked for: 44.6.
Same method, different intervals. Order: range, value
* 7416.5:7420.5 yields 45.2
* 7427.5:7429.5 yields 45.3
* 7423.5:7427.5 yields 44.8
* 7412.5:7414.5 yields 44.6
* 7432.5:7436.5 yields 46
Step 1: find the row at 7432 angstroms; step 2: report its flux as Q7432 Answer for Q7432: 45.6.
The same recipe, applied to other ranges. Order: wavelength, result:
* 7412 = 44.5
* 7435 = 46.1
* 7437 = 46.3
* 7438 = 46.3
